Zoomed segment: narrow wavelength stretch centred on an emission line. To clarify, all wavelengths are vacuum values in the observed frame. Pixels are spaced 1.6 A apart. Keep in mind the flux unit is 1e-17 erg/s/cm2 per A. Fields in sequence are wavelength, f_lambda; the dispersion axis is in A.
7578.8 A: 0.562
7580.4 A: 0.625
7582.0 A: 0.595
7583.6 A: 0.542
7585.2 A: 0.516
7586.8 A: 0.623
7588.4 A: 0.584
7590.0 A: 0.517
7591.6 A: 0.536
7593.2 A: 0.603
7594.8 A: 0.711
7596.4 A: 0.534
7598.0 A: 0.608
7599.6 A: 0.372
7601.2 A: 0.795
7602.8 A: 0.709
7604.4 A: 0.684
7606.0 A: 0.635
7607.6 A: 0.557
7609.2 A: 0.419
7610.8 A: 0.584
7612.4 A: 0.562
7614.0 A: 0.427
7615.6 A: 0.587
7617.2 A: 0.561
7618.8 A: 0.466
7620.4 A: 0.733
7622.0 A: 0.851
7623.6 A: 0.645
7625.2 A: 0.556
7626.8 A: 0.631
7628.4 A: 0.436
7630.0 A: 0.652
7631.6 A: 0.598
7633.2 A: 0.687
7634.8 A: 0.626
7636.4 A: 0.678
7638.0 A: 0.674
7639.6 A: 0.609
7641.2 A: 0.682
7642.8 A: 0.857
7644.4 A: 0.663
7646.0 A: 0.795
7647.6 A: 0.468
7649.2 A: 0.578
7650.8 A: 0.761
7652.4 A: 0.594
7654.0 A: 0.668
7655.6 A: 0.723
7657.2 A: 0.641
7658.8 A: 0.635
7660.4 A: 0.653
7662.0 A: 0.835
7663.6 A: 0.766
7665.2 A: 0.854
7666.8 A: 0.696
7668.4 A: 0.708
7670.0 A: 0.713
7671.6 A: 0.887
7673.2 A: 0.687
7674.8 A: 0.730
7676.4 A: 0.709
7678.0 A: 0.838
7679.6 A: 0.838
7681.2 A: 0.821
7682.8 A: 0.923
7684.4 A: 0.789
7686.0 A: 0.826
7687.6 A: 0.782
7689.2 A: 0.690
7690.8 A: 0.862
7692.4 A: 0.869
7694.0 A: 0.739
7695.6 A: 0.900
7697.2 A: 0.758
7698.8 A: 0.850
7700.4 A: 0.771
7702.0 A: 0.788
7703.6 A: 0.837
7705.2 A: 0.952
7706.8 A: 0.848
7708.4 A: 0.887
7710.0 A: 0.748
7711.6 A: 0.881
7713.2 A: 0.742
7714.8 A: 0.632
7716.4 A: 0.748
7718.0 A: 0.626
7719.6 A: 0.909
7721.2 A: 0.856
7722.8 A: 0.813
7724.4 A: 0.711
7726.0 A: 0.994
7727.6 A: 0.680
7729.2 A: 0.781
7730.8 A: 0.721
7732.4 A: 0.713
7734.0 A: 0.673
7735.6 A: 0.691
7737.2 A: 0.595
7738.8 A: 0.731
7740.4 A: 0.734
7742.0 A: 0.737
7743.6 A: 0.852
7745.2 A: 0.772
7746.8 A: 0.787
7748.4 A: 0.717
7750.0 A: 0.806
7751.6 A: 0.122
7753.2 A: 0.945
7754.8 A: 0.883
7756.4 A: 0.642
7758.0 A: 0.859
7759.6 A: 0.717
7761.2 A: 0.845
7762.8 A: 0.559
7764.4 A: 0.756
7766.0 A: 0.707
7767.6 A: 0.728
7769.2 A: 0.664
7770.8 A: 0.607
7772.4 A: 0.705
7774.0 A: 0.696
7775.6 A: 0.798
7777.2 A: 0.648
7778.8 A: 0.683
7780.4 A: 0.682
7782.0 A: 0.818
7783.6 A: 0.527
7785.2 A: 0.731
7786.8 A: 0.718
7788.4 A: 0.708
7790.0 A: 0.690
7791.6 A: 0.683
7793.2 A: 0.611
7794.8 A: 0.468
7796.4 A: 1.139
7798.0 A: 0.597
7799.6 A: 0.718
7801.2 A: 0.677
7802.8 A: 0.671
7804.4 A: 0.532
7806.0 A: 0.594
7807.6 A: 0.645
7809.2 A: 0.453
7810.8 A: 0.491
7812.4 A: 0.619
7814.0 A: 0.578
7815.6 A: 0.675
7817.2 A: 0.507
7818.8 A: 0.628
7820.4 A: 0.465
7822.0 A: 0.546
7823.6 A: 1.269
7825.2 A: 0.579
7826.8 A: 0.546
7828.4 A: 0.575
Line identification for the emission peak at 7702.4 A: Mg II 2798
